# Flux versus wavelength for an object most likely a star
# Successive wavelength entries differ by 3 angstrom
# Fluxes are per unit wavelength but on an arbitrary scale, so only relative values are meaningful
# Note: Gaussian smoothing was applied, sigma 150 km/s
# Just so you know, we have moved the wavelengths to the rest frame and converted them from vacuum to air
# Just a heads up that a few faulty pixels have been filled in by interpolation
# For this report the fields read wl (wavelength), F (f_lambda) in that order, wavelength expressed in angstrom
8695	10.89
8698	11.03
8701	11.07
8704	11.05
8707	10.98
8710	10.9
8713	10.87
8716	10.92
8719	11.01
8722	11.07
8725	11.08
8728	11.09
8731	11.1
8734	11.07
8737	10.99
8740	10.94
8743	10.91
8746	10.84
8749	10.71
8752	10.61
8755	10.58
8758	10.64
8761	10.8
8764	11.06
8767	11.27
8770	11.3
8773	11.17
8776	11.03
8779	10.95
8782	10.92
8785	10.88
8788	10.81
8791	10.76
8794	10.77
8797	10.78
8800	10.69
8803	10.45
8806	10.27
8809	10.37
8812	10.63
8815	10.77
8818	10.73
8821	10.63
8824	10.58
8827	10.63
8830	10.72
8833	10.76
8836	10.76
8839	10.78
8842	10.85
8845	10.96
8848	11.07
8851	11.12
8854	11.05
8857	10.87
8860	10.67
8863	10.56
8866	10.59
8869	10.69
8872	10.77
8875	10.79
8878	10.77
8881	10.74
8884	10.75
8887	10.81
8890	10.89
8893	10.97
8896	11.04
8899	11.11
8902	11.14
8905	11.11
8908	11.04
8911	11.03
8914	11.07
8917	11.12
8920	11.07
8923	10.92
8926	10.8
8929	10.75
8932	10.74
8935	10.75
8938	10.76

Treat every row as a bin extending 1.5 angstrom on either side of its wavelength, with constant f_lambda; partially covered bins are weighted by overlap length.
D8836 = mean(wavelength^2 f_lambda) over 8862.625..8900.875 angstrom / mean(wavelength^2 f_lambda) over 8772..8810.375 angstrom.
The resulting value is 1.03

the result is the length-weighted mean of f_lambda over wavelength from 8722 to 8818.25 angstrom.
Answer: 10.8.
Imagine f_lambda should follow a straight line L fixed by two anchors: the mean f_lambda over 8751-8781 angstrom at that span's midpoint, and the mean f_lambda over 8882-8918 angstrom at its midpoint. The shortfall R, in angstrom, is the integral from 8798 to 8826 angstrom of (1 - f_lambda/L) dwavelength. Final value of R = 1.0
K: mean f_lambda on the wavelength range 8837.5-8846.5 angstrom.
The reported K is 10.9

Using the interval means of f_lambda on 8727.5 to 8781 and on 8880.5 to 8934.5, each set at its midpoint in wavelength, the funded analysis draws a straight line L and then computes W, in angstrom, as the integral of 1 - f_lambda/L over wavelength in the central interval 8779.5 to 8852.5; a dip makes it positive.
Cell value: 1.4 angstrom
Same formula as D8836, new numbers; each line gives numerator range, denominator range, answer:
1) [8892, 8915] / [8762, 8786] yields 1.03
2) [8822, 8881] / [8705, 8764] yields 1.02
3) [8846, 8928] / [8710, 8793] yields 1.03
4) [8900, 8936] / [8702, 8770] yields 1.04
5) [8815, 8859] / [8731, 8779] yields 1.01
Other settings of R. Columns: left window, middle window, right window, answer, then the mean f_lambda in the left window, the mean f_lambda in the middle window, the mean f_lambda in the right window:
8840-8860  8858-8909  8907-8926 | 0.66 angstrom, 11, 10.8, 11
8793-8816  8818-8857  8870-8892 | -0.55 angstrom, 10.6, 10.8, 10.8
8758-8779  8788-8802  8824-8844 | 0.24 angstrom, 11.1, 10.7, 10.7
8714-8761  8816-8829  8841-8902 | 0.27 angstrom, 10.9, 10.7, 10.9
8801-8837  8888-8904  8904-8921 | -0.05 angstrom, 10.6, 11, 11.1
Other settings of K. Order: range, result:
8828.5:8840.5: 10.8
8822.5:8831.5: 10.6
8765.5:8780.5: 11.1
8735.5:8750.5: 10.9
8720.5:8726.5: 11.1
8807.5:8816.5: 10.6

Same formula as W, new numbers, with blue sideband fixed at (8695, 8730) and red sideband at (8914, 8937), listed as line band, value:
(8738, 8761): 0.48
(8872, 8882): 0.13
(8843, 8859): -0.10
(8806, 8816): 0.38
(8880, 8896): 0.08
